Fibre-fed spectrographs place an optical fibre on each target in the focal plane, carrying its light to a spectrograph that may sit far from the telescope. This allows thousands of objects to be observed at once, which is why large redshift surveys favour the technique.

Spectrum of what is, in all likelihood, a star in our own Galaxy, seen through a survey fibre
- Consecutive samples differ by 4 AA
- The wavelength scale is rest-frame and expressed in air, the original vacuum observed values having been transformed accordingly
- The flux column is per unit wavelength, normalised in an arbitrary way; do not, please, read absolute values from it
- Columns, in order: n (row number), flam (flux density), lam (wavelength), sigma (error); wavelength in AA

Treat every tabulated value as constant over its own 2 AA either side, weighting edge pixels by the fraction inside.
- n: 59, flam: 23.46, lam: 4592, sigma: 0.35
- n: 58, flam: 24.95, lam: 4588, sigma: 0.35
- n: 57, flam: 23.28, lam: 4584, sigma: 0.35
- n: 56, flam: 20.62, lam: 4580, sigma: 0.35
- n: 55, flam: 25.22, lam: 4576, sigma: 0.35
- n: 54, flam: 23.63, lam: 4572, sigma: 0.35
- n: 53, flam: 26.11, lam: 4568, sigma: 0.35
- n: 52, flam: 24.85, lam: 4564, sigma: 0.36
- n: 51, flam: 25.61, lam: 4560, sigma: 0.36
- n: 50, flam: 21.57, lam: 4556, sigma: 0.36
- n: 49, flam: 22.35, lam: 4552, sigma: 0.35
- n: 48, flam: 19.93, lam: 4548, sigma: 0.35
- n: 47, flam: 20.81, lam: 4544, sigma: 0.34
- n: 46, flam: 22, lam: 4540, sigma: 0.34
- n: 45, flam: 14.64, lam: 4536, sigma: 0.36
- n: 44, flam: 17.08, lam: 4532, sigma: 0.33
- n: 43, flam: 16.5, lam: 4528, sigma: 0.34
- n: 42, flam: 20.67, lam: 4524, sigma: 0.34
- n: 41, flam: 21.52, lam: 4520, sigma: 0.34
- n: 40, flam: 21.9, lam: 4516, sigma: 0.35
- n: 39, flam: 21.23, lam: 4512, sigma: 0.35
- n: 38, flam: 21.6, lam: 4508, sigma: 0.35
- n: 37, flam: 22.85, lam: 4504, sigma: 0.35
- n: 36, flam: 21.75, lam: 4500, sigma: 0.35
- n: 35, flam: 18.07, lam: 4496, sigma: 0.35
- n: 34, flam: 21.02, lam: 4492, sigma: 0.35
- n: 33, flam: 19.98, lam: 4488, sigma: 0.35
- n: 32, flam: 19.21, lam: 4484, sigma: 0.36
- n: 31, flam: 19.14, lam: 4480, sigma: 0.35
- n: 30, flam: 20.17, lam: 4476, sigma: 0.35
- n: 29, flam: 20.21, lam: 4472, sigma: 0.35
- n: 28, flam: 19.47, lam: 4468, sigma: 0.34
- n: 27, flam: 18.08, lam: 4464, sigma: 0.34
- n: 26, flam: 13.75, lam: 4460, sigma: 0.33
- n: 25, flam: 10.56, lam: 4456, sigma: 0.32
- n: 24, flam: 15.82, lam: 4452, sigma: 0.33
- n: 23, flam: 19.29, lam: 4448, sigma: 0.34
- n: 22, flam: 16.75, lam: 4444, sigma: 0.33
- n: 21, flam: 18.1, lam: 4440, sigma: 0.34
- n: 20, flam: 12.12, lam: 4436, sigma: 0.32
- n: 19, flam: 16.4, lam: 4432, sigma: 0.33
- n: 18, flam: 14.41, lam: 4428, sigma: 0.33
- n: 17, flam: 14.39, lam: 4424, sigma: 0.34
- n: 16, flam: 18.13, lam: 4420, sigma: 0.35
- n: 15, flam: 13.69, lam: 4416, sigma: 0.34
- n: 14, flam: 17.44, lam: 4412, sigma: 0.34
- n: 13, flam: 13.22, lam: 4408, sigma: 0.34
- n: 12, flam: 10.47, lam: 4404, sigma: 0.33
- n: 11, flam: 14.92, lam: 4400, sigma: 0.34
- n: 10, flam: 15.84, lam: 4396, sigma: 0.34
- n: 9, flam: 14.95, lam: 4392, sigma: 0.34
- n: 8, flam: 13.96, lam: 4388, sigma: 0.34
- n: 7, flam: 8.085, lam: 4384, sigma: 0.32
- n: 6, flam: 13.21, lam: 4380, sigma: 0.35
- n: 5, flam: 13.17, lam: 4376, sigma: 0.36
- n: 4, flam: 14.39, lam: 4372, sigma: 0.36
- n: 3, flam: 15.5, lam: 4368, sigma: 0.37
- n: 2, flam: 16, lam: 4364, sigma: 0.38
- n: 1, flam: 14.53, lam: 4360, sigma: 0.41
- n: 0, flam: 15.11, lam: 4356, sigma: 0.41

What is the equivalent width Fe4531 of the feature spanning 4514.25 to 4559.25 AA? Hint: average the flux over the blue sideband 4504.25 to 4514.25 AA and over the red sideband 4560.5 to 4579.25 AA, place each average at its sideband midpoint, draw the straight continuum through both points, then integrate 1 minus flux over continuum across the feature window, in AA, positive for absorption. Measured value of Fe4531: 5.87 AA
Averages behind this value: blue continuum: 21.7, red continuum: 24.7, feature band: 20.1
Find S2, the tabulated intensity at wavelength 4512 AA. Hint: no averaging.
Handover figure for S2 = 21.23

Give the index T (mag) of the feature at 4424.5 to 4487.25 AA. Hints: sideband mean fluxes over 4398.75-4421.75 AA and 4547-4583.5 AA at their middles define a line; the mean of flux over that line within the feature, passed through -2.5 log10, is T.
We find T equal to 0.02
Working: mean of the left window 14.6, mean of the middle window 16.9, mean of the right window 23.4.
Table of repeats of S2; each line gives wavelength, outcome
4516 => 21.9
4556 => 21.57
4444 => 16.75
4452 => 15.82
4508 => 21.6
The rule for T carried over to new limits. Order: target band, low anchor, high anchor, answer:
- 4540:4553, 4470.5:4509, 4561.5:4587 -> 0.09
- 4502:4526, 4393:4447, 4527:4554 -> -0.18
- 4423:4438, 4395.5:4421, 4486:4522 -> 0.13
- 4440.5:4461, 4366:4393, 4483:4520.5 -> 0.14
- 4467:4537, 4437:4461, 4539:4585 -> -0.05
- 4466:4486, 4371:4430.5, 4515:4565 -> -0.12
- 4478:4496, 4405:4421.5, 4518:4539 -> -0.15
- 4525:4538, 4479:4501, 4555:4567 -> 0.34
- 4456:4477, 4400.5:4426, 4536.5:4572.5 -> 0.01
